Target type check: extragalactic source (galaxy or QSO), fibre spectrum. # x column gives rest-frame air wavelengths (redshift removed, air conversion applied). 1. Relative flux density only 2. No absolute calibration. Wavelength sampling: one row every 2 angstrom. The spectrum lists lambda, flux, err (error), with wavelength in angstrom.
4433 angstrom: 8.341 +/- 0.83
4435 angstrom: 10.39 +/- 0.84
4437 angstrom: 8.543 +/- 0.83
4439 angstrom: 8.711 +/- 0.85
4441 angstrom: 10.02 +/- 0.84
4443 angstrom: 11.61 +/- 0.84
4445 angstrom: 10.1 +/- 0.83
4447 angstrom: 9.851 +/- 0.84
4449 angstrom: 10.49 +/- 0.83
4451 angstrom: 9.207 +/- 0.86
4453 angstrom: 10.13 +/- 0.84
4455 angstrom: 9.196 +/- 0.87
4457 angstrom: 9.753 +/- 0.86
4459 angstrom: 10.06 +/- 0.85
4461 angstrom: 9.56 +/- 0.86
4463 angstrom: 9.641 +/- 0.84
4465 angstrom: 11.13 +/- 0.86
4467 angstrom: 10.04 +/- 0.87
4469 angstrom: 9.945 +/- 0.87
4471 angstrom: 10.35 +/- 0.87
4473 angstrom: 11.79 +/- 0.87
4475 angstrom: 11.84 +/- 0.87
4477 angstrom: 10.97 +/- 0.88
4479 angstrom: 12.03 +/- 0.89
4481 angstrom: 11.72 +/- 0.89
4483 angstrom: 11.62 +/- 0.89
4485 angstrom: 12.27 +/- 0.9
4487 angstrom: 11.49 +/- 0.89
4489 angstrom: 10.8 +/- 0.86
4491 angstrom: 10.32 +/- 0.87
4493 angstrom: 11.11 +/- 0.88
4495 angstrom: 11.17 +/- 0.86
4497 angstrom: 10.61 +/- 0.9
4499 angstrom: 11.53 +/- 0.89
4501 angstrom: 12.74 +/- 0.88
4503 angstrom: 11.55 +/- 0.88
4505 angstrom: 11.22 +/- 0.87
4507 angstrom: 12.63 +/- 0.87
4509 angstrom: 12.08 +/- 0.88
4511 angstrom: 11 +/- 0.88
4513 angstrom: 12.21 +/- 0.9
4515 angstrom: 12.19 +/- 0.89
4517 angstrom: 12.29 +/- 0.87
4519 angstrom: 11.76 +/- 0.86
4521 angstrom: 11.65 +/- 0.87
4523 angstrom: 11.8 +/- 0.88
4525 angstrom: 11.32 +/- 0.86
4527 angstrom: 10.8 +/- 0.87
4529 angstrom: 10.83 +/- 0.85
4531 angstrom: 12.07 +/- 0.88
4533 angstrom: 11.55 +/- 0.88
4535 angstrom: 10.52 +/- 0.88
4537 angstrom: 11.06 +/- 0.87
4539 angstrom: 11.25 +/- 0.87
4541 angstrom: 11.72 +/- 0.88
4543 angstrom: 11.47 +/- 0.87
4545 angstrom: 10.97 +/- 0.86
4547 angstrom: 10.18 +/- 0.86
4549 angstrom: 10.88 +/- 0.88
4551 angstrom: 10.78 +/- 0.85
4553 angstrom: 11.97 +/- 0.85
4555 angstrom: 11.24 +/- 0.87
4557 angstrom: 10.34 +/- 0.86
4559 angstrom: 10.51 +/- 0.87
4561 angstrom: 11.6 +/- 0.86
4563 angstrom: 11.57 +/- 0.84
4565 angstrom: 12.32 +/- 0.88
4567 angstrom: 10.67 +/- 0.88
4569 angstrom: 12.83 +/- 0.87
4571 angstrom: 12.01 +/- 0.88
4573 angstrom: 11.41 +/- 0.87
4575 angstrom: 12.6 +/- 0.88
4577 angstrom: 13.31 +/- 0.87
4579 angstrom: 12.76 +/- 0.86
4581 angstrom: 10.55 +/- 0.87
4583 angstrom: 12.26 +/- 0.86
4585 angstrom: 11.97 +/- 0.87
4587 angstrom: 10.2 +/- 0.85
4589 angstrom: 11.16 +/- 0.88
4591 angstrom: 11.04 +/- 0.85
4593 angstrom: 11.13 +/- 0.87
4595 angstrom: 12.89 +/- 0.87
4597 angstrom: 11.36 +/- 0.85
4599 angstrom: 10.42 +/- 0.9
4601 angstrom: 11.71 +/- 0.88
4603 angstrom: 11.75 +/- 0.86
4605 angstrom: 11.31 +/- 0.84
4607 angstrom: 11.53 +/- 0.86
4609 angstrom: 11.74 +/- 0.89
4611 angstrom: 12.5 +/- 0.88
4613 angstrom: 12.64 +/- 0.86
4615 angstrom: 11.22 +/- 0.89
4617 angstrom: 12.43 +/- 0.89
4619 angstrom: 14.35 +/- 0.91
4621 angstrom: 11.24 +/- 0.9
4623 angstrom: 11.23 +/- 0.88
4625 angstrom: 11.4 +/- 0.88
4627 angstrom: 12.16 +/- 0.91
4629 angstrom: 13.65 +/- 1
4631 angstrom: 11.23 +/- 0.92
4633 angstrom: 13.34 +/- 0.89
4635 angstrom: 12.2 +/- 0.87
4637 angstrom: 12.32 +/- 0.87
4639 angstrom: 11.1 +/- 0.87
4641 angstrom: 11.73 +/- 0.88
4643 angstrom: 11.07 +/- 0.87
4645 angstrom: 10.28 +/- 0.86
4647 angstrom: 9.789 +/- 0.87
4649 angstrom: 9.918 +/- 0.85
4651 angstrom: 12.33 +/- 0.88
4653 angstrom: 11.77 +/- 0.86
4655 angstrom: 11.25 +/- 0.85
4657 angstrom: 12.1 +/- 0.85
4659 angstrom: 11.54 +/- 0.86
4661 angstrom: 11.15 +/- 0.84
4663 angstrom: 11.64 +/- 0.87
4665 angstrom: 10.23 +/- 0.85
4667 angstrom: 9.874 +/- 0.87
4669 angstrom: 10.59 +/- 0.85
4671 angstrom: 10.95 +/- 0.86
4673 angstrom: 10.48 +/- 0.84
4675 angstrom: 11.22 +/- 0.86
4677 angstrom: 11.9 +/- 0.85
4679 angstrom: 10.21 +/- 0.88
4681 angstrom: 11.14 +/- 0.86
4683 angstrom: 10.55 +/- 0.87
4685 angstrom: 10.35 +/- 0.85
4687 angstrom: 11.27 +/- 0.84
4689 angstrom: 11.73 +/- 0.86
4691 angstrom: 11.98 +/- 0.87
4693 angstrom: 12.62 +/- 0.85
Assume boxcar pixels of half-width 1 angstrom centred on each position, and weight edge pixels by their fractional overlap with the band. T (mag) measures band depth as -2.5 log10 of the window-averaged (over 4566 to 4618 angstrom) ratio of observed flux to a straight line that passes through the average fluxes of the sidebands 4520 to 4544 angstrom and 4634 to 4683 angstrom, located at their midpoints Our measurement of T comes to -0.05 mag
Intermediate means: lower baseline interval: 11.3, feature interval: 11.7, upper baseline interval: 11.1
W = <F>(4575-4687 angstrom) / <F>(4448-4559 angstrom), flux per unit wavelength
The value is 1.04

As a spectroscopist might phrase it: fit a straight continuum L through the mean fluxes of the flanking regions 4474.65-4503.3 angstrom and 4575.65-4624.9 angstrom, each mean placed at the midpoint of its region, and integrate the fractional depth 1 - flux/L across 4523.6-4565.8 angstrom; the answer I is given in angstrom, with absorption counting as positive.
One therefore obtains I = 1.5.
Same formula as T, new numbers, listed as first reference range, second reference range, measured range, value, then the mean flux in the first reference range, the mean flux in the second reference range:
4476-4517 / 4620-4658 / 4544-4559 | 0.07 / 11.6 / 11.6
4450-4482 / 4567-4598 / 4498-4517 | -0.09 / 10.5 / 11.8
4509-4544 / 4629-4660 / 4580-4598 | 0.01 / 11.5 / 11.5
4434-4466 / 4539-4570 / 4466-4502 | -0.09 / 9.9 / 11.3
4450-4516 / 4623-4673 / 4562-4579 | -0.09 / 11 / 11.4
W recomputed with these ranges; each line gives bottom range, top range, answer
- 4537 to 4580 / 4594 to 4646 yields 1.03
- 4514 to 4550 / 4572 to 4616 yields 1.03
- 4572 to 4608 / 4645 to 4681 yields 0.94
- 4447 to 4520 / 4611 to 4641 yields 1.10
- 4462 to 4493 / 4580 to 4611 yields 1.03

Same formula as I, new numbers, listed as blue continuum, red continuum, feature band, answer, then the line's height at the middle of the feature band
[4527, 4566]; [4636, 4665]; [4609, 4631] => -1.9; 11.2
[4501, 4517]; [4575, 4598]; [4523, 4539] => 0.9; 11.9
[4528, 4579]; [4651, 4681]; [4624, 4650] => -0.8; 11.2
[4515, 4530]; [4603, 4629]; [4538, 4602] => 1.7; 11.8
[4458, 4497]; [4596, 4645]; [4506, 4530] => -1.1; 11.2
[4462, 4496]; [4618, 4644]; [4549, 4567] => 0.6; 11.6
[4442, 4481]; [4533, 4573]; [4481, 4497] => -0.8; 10.7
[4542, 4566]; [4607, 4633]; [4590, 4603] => 0.4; 11.8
